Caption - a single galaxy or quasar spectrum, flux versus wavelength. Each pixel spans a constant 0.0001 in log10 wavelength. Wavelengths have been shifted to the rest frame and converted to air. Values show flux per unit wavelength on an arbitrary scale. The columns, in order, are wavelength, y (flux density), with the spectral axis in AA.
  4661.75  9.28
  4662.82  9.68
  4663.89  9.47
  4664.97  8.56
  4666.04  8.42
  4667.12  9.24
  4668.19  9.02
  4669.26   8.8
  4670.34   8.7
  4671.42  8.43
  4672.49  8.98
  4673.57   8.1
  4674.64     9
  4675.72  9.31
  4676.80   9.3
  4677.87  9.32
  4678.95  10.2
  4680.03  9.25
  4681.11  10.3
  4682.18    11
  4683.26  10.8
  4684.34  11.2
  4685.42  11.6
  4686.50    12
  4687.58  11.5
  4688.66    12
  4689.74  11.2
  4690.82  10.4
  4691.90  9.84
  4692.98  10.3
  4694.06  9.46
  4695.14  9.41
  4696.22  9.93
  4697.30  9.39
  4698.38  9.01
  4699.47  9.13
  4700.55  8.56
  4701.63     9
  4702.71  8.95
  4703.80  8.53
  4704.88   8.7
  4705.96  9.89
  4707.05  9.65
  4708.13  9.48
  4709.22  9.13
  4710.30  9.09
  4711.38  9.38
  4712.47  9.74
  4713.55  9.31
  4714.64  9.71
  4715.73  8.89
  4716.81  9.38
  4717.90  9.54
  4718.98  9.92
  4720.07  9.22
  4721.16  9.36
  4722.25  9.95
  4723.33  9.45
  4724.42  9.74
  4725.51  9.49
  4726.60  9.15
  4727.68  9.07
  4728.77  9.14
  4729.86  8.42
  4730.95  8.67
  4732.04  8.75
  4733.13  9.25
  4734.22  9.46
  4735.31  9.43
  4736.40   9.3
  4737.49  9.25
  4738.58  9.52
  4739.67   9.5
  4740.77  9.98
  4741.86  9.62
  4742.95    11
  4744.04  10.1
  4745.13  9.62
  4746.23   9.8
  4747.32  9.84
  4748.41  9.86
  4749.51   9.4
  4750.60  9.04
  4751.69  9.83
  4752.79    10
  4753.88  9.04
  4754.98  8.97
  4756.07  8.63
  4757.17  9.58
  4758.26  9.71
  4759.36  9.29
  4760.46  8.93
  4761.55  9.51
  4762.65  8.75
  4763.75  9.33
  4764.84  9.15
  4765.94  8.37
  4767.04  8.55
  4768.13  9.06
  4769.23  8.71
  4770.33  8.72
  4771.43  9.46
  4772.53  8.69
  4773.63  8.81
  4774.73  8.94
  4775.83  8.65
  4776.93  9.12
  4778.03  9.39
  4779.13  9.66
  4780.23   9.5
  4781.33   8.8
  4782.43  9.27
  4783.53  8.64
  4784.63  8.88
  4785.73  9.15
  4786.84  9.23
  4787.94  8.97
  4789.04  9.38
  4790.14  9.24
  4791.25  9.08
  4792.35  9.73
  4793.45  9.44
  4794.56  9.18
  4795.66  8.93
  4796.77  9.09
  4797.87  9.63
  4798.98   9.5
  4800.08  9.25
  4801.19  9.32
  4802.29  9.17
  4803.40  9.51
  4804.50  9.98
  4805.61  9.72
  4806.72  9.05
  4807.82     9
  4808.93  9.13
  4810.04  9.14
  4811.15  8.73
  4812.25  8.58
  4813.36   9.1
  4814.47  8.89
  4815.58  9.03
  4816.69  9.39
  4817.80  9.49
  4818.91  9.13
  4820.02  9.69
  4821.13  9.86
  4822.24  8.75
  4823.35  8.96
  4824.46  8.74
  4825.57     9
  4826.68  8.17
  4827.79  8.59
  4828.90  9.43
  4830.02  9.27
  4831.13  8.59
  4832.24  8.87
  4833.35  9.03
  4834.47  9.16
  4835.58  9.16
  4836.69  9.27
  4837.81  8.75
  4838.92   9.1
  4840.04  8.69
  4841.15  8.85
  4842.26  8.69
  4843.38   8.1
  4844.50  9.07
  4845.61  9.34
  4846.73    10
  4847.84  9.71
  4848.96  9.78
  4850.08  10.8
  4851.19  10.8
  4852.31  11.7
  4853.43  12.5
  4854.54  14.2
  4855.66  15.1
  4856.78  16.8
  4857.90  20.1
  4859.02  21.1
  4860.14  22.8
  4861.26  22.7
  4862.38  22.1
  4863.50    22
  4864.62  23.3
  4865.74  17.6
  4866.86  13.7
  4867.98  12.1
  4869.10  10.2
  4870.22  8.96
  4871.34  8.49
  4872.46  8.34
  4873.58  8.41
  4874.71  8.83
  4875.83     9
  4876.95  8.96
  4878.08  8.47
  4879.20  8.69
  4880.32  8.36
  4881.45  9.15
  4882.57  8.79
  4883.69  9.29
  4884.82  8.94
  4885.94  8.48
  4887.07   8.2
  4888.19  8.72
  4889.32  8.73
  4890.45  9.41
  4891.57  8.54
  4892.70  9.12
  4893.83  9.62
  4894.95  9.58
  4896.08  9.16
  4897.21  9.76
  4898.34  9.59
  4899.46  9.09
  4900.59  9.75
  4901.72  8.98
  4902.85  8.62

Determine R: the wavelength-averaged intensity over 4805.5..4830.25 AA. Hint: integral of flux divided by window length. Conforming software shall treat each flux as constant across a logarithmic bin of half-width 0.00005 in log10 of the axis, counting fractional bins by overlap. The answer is 9.06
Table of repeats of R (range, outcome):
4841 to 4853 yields 9.77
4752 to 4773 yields 9.08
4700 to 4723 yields 9.31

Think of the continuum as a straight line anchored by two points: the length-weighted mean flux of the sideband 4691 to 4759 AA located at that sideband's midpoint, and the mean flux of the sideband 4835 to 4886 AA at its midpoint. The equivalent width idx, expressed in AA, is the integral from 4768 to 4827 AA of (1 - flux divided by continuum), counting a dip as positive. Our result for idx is 8.9 AA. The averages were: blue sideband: 9.42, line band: 9.15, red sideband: 12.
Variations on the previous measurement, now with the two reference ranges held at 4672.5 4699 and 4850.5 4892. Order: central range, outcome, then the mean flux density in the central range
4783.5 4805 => 4.2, 9.28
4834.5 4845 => 2.8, 8.87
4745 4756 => 1.5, 9.5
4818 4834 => 3.9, 9.02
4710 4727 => 1.8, 9.46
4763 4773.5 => 2.2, 8.89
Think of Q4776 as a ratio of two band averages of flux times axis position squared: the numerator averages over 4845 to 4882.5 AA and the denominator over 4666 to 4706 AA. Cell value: 1.45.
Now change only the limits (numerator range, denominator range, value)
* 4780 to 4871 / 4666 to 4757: 1.19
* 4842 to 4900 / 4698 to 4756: 1.32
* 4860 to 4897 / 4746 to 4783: 1.29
